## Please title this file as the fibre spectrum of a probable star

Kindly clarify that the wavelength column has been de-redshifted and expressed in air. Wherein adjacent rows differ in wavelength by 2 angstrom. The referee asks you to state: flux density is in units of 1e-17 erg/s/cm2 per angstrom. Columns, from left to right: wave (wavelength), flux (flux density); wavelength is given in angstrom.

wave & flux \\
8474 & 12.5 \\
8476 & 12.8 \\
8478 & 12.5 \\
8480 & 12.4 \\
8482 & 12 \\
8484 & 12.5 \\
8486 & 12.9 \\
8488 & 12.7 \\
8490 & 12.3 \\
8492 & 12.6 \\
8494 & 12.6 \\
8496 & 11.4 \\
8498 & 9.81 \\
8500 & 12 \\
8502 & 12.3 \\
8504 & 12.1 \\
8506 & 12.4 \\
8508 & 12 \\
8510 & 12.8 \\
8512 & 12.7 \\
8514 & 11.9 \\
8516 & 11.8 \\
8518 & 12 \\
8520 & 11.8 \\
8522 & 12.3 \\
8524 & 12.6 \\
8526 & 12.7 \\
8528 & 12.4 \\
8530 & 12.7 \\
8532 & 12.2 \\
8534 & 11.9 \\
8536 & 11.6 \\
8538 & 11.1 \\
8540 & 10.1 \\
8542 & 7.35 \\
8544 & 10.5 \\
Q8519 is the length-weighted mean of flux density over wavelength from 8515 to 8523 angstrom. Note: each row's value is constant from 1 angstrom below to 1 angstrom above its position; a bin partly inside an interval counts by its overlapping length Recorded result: 12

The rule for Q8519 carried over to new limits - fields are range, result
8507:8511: 12.4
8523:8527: 12.6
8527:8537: 12.2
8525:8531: 12.6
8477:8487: 12.5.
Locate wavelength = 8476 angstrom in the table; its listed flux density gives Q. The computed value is 12.8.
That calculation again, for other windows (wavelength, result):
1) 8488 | 12.7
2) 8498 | 9.81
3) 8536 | 11.6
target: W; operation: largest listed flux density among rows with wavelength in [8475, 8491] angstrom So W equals 12.9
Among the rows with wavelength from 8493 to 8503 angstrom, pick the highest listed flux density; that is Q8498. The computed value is 12.6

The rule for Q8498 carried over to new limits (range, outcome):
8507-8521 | 12.8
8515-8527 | 12.7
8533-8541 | 11.9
